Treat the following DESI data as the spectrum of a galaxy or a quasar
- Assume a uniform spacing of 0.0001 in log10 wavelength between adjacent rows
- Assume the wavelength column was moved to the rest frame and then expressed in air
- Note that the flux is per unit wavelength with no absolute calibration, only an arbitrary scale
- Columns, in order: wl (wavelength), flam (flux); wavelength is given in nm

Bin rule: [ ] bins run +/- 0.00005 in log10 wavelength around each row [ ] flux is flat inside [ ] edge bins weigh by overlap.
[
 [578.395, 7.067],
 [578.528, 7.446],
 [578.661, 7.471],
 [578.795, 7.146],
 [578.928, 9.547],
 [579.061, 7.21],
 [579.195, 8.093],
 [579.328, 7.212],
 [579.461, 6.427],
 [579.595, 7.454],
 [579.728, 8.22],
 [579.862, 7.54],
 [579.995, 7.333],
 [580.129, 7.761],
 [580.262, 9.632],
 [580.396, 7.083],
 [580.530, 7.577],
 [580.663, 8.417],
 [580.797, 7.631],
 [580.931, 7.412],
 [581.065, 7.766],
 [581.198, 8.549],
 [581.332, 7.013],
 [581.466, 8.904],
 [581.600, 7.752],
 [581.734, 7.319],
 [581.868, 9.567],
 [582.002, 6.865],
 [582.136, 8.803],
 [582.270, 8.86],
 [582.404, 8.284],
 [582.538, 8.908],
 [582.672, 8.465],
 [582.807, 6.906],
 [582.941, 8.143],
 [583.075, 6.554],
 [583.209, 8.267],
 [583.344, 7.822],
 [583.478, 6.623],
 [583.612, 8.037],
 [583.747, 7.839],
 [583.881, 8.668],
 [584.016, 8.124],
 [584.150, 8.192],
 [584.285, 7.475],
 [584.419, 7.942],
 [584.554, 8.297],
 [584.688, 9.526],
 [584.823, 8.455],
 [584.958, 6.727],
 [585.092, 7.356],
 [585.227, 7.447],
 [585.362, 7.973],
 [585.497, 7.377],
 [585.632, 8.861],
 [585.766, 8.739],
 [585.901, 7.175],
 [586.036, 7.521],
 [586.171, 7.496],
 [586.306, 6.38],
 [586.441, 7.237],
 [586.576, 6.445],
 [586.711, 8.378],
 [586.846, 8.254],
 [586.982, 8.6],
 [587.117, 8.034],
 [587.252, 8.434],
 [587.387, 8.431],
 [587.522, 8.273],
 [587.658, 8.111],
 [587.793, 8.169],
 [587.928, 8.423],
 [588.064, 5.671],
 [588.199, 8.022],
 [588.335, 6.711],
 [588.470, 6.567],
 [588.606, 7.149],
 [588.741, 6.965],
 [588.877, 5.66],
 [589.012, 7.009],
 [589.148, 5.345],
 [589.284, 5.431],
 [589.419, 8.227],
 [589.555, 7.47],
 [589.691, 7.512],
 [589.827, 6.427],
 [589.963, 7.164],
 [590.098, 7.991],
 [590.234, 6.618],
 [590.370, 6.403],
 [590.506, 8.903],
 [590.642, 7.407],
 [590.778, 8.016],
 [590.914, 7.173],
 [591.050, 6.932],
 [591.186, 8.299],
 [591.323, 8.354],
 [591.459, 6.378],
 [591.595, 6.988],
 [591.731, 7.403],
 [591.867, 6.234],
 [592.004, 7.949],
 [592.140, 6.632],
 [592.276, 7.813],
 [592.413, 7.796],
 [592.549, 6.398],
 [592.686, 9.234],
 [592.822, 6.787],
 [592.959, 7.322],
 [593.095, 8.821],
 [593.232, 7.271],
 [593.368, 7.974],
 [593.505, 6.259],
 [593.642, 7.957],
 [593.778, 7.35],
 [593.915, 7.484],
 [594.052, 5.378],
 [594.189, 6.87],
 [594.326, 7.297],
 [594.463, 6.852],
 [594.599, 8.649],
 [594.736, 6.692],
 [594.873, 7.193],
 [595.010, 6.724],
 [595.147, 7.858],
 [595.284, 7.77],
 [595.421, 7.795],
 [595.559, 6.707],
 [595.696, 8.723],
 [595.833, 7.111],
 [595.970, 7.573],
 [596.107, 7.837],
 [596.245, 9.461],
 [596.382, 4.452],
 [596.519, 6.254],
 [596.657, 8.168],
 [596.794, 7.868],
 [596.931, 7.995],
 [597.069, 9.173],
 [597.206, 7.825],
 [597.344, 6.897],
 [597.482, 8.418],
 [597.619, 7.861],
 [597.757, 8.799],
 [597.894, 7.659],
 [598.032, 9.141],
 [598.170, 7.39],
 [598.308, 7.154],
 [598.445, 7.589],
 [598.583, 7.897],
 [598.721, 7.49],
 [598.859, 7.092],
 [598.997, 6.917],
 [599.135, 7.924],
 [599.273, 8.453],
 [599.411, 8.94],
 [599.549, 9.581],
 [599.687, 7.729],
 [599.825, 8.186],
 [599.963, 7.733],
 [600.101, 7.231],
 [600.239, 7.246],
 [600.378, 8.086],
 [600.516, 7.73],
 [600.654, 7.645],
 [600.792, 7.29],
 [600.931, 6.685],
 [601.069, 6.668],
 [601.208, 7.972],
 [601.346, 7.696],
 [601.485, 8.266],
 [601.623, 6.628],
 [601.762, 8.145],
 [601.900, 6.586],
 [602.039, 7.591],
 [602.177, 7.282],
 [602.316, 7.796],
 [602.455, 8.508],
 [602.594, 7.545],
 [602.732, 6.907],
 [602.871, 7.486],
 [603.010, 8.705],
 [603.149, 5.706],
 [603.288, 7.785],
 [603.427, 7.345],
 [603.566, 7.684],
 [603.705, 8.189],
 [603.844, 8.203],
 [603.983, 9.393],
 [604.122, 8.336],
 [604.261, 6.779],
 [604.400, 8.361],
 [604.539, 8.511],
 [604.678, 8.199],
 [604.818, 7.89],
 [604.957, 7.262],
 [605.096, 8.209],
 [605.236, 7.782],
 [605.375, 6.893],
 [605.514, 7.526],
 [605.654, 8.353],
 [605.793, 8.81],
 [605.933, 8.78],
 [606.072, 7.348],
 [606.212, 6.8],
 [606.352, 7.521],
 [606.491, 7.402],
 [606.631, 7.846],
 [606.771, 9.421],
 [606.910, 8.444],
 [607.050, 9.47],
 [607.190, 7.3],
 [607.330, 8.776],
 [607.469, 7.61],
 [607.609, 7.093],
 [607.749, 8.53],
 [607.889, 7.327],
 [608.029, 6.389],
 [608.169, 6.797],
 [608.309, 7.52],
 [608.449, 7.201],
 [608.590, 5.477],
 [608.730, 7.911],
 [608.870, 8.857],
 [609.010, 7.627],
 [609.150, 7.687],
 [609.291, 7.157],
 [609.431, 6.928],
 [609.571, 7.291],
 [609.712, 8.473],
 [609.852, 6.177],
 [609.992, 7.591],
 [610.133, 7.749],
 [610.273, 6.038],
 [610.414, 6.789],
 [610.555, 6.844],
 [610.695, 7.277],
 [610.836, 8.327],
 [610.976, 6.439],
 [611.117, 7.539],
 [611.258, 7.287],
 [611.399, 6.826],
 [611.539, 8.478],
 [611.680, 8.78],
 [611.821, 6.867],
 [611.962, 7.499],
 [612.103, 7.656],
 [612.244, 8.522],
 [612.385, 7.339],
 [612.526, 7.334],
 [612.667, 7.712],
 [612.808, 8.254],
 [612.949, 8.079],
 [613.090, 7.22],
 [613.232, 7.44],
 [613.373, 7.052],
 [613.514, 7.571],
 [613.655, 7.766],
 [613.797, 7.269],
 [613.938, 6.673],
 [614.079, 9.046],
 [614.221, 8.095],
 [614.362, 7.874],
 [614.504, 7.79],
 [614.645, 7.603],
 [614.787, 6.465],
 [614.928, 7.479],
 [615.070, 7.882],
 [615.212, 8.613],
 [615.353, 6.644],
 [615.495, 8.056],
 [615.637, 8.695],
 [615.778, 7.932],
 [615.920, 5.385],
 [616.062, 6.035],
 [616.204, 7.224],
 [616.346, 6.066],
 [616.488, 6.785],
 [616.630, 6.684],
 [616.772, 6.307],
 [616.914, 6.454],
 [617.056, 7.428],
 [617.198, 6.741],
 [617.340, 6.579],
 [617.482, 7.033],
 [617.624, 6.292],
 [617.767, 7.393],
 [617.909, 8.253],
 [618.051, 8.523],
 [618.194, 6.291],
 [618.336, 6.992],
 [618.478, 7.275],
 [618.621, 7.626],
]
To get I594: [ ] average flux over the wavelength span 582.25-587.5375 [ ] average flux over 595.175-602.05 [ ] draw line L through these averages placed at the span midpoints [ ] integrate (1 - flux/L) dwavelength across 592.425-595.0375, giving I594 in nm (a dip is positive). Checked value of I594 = 0.156 nm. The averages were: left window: 7.9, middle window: 7.31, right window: 7.7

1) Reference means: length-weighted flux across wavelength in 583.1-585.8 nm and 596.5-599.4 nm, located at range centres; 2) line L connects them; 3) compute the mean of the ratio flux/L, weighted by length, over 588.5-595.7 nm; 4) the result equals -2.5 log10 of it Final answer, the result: 0.09 mag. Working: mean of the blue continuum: 7.96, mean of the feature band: 7.25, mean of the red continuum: 7.86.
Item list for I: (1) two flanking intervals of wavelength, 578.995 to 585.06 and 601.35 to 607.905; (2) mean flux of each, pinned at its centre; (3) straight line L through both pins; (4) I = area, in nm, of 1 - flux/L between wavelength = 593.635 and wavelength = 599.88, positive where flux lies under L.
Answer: 0.166 nm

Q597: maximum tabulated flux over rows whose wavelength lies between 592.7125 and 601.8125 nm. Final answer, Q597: 9.581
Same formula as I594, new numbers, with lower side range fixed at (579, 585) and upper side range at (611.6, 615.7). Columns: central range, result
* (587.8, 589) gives 0.137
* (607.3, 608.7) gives 0.088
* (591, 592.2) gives 0.091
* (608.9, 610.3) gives 0.067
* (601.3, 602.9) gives 0.049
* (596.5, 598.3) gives -0.040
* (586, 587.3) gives 0.034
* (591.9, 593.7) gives 0.071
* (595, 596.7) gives 0.084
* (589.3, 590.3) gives 0.078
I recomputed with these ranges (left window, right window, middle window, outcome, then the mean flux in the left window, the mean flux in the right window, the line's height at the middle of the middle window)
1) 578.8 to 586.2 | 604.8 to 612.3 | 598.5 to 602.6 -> 0.00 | 7.91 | 7.6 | 7.69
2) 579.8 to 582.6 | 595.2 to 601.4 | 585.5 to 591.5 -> 0.37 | 8.05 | 7.73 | 7.91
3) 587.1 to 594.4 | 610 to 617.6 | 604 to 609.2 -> -0.33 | 7.31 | 7.34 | 7.33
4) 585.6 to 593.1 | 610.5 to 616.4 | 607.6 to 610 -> 0.05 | 7.41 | 7.5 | 7.49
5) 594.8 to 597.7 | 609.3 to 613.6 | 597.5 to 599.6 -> -0.11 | 7.61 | 7.44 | 7.58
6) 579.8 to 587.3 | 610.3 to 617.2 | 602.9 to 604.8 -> -0.09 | 7.91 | 7.39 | 7.56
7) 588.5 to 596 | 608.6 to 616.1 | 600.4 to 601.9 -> -0.02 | 7.26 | 7.5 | 7.37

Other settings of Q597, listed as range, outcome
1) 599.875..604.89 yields 9.393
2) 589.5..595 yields 9.234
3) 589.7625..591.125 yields 8.903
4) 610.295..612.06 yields 8.78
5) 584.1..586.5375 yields 9.526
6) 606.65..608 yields 9.47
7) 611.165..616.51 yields 9.046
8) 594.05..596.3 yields 9.461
